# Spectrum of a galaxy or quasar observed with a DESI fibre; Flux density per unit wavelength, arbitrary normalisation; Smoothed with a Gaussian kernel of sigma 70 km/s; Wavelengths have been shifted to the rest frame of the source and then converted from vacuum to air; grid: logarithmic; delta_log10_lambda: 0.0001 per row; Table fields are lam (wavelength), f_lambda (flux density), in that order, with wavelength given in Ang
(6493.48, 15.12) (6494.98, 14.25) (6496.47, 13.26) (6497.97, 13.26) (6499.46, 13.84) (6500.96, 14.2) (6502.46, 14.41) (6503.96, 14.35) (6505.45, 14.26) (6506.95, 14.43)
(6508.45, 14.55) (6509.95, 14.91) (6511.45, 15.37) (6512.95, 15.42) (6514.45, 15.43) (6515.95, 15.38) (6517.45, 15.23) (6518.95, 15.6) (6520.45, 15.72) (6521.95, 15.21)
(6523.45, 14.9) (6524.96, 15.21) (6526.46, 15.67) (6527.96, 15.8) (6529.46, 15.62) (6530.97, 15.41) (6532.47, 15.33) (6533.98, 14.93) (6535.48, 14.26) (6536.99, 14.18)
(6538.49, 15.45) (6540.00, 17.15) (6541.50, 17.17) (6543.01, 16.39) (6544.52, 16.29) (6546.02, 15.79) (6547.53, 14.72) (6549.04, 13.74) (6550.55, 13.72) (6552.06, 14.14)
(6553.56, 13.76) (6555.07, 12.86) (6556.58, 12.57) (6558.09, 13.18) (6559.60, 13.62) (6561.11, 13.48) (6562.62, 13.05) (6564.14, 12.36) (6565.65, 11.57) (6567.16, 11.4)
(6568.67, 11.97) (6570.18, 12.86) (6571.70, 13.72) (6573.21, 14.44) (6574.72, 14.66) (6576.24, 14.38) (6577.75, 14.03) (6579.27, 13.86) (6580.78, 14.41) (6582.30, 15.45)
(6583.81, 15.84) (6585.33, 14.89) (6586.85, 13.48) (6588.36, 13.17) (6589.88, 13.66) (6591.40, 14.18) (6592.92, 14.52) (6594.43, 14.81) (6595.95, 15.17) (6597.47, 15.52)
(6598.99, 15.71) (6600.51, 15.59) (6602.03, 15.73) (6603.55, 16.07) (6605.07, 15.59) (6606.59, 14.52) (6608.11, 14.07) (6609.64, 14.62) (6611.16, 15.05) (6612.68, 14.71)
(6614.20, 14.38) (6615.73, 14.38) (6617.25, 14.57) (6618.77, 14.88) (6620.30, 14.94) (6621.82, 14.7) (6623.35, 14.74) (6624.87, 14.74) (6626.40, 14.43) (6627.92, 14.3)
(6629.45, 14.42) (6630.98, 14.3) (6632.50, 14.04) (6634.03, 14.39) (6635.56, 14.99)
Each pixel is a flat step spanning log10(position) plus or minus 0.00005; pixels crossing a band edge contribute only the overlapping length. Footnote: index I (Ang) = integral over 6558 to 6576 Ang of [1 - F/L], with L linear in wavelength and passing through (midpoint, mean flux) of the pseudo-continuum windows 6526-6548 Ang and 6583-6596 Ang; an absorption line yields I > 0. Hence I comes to 2.2 Ang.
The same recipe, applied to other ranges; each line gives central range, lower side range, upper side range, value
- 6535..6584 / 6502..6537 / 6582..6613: 2.83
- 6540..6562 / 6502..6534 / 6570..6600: 0.52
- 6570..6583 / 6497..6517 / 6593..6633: 0.44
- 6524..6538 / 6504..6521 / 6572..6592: -0.26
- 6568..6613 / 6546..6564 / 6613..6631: -1.43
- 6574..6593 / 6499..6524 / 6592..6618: 0.80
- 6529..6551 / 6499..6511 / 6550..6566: -2.90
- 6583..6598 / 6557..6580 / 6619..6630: -0.80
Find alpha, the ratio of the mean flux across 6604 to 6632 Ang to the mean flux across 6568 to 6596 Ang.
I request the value 1.0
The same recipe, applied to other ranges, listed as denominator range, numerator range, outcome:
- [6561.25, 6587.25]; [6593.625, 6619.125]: 1.10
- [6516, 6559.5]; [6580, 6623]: 0.99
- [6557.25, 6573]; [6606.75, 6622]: 1.14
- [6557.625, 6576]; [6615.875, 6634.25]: 1.11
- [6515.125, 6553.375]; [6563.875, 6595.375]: 0.90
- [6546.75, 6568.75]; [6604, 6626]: 1.12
